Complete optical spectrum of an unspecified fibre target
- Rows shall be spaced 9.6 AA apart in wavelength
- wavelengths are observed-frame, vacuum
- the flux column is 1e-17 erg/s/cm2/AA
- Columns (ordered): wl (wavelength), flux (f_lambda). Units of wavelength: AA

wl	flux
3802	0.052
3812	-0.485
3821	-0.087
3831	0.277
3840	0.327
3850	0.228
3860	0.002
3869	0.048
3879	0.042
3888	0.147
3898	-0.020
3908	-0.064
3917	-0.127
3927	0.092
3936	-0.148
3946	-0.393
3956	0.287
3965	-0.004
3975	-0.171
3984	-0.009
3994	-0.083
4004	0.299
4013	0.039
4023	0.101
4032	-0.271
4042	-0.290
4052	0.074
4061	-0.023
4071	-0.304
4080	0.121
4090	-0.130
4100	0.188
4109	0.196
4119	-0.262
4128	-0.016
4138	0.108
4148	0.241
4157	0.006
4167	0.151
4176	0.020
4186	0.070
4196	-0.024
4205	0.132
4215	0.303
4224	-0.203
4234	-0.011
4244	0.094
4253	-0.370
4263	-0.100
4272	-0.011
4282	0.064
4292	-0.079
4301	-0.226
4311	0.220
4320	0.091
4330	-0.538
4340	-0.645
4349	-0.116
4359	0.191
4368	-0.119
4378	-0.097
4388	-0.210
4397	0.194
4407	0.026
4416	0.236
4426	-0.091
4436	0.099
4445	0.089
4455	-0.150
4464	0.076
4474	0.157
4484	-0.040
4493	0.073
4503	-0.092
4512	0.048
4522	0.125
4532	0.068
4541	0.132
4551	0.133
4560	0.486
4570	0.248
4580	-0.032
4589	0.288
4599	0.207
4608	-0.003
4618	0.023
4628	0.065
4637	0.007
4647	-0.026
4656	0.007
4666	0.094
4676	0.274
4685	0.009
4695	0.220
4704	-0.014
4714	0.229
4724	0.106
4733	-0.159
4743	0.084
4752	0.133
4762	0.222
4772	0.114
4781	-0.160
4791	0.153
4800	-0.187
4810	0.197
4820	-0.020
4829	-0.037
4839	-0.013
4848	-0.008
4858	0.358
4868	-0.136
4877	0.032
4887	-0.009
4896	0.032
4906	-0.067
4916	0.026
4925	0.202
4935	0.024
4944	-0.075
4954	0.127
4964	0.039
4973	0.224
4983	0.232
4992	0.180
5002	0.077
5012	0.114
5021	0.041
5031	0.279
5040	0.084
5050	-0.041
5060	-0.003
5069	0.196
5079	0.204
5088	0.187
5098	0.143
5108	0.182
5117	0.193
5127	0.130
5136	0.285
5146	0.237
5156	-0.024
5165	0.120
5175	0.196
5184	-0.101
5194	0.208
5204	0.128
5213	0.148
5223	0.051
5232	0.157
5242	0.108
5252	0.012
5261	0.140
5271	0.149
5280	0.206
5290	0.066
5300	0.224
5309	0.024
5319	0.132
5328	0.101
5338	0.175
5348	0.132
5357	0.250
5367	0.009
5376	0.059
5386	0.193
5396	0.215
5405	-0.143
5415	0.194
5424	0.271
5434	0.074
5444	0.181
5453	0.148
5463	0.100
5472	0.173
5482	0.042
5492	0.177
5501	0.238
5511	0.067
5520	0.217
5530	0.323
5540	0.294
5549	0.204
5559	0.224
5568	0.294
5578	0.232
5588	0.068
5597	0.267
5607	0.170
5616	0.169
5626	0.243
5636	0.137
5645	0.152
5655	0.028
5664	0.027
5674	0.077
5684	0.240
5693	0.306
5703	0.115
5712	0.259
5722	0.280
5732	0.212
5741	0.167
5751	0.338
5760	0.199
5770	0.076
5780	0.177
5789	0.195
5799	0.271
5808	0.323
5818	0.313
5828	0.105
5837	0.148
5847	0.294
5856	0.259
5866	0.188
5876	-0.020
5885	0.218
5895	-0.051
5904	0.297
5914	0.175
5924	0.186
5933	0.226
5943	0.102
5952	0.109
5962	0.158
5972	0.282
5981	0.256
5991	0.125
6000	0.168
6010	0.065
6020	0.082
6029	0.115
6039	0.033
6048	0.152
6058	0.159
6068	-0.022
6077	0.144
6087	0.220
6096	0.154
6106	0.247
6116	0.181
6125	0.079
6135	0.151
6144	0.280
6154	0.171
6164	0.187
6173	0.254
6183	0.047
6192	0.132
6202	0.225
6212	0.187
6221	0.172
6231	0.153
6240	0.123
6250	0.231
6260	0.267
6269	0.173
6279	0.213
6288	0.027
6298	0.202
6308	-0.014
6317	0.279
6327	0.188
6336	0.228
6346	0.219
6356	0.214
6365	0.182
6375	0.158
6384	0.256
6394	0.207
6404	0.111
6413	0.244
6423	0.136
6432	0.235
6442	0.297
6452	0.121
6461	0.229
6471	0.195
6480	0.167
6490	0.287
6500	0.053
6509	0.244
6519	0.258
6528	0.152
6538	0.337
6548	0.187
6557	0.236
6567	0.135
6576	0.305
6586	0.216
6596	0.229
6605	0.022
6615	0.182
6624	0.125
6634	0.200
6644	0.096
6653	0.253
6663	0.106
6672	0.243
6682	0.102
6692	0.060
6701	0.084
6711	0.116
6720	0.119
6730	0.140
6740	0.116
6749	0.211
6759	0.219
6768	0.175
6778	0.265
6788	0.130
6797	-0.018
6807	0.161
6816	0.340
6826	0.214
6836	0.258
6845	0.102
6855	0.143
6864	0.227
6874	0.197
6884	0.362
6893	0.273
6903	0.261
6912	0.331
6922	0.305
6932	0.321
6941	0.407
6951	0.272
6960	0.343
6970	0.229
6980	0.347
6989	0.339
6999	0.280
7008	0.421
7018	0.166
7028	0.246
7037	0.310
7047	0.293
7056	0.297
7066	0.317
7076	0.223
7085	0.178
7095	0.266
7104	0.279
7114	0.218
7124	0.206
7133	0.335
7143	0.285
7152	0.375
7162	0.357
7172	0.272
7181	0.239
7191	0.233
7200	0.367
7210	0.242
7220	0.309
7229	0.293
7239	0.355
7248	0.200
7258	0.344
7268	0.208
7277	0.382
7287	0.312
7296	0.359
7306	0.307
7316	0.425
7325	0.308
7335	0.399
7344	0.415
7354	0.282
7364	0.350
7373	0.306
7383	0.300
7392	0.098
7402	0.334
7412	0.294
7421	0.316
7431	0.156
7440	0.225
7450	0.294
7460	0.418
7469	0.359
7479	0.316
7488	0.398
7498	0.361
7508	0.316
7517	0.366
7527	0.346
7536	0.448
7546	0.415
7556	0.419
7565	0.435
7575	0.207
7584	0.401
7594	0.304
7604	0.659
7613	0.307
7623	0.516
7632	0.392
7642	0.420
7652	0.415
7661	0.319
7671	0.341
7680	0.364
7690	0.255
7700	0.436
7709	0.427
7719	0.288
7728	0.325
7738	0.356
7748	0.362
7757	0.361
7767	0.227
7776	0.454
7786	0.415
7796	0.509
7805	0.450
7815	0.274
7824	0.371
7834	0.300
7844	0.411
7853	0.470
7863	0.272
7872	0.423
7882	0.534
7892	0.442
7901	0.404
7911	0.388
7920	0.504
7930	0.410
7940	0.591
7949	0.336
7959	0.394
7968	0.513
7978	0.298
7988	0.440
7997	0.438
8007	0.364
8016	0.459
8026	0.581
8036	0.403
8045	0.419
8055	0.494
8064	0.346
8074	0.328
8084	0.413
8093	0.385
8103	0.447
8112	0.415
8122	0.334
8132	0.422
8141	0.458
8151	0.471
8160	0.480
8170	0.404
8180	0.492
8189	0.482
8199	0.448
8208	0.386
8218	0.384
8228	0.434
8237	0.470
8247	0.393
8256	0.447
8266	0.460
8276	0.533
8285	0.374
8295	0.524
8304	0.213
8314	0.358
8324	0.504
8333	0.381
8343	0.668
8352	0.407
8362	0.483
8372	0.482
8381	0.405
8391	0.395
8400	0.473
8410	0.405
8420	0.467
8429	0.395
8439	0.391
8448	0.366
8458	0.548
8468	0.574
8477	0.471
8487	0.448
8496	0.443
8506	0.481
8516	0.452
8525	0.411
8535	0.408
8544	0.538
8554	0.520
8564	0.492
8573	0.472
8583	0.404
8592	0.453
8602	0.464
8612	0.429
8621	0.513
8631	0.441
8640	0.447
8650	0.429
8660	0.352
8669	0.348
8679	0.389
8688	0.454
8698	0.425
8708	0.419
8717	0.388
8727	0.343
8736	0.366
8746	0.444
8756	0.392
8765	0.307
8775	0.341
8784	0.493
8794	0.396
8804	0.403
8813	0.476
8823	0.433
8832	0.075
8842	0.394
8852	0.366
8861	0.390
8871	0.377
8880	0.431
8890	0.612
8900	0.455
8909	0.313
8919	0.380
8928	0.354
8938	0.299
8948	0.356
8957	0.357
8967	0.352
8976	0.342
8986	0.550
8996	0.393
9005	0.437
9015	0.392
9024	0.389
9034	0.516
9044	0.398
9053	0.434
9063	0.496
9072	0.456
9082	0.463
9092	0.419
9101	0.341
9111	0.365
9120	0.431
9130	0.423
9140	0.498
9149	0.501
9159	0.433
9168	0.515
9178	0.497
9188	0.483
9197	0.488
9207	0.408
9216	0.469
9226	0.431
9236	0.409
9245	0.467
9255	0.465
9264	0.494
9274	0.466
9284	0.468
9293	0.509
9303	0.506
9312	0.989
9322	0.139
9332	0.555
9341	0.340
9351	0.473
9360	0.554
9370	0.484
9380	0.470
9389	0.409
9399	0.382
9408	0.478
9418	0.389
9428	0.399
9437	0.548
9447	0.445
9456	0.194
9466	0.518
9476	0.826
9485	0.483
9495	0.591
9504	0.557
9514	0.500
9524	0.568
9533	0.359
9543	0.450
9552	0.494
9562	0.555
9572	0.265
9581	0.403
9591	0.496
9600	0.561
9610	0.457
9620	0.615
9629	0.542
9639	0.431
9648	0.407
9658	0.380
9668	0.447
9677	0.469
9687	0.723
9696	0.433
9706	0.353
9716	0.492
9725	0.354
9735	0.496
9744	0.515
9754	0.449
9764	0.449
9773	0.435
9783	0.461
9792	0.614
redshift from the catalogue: 0.727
